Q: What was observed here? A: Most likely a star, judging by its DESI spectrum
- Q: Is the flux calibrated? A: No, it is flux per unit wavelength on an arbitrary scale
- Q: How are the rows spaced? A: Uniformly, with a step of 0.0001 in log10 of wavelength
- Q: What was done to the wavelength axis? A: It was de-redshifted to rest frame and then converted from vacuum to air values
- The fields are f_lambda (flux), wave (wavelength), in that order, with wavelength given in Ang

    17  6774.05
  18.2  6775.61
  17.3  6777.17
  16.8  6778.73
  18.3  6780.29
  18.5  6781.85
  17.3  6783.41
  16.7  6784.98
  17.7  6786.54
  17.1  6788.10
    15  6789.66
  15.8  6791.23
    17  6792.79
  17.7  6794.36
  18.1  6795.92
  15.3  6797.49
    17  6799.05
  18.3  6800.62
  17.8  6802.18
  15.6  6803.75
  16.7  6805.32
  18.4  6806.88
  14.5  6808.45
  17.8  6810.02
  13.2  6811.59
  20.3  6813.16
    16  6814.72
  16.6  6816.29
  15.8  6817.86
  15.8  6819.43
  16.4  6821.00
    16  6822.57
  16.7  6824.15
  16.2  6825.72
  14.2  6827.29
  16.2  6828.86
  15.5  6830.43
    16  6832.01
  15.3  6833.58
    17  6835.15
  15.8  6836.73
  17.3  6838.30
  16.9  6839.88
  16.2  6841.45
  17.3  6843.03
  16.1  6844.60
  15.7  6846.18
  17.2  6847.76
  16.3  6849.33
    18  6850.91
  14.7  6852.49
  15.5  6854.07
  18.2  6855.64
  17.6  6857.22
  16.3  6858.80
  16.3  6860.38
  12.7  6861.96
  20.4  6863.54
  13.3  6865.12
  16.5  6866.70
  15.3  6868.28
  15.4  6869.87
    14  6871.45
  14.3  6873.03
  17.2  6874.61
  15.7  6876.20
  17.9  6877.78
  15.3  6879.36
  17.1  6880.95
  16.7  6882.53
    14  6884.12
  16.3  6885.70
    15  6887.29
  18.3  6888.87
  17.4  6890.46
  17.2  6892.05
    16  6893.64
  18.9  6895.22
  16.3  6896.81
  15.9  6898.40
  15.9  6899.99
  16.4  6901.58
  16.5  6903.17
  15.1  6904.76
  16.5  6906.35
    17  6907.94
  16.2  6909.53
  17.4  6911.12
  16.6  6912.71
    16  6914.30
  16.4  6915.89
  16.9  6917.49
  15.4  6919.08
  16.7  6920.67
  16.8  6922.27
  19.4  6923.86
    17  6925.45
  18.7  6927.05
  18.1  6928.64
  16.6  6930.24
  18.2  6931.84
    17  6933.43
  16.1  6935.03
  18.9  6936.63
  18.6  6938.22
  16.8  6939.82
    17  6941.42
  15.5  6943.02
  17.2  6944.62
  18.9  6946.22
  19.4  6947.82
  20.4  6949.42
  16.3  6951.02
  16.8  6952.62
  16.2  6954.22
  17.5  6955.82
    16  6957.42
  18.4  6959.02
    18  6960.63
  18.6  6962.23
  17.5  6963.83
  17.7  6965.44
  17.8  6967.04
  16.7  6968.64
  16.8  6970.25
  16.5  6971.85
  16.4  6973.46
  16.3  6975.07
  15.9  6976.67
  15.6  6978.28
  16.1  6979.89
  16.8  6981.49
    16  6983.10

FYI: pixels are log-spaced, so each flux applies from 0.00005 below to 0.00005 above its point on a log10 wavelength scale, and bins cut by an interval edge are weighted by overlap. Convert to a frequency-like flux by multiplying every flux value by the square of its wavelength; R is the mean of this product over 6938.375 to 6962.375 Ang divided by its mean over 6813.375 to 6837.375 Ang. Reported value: 1.13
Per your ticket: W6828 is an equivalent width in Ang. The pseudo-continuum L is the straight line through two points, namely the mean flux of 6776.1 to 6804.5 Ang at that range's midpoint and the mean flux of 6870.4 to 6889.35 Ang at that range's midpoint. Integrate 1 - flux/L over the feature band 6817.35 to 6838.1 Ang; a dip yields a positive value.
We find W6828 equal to 0.81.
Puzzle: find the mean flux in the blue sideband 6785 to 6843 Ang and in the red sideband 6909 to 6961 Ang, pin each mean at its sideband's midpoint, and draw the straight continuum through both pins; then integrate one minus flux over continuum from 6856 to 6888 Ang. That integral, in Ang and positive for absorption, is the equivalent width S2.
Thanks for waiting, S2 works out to 1.9 Ang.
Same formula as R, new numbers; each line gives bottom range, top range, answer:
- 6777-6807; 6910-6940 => 1.05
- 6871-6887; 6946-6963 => 1.15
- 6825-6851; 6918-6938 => 1.10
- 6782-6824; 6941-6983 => 1.07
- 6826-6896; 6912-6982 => 1.09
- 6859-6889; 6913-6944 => 1.10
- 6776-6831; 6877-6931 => 1.03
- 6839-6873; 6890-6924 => 1.04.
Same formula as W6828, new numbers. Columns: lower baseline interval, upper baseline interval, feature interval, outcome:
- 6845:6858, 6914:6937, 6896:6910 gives 0.68 Ang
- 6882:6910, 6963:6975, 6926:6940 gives -0.82 Ang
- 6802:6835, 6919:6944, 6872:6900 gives 0.82 Ang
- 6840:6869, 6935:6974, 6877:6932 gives 0.57 Ang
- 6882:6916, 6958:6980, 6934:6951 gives -0.99 Ang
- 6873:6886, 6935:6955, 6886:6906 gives -0.06 Ang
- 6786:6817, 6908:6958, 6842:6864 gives 0.58 Ang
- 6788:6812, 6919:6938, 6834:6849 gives 0.30 Ang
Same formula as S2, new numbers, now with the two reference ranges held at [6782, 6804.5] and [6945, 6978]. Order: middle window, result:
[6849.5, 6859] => 0.21 Ang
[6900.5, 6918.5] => 0.84 Ang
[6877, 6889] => 0.67 Ang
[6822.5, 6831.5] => 0.65 Ang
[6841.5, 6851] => 0.24 Ang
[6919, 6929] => -0.17 Ang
